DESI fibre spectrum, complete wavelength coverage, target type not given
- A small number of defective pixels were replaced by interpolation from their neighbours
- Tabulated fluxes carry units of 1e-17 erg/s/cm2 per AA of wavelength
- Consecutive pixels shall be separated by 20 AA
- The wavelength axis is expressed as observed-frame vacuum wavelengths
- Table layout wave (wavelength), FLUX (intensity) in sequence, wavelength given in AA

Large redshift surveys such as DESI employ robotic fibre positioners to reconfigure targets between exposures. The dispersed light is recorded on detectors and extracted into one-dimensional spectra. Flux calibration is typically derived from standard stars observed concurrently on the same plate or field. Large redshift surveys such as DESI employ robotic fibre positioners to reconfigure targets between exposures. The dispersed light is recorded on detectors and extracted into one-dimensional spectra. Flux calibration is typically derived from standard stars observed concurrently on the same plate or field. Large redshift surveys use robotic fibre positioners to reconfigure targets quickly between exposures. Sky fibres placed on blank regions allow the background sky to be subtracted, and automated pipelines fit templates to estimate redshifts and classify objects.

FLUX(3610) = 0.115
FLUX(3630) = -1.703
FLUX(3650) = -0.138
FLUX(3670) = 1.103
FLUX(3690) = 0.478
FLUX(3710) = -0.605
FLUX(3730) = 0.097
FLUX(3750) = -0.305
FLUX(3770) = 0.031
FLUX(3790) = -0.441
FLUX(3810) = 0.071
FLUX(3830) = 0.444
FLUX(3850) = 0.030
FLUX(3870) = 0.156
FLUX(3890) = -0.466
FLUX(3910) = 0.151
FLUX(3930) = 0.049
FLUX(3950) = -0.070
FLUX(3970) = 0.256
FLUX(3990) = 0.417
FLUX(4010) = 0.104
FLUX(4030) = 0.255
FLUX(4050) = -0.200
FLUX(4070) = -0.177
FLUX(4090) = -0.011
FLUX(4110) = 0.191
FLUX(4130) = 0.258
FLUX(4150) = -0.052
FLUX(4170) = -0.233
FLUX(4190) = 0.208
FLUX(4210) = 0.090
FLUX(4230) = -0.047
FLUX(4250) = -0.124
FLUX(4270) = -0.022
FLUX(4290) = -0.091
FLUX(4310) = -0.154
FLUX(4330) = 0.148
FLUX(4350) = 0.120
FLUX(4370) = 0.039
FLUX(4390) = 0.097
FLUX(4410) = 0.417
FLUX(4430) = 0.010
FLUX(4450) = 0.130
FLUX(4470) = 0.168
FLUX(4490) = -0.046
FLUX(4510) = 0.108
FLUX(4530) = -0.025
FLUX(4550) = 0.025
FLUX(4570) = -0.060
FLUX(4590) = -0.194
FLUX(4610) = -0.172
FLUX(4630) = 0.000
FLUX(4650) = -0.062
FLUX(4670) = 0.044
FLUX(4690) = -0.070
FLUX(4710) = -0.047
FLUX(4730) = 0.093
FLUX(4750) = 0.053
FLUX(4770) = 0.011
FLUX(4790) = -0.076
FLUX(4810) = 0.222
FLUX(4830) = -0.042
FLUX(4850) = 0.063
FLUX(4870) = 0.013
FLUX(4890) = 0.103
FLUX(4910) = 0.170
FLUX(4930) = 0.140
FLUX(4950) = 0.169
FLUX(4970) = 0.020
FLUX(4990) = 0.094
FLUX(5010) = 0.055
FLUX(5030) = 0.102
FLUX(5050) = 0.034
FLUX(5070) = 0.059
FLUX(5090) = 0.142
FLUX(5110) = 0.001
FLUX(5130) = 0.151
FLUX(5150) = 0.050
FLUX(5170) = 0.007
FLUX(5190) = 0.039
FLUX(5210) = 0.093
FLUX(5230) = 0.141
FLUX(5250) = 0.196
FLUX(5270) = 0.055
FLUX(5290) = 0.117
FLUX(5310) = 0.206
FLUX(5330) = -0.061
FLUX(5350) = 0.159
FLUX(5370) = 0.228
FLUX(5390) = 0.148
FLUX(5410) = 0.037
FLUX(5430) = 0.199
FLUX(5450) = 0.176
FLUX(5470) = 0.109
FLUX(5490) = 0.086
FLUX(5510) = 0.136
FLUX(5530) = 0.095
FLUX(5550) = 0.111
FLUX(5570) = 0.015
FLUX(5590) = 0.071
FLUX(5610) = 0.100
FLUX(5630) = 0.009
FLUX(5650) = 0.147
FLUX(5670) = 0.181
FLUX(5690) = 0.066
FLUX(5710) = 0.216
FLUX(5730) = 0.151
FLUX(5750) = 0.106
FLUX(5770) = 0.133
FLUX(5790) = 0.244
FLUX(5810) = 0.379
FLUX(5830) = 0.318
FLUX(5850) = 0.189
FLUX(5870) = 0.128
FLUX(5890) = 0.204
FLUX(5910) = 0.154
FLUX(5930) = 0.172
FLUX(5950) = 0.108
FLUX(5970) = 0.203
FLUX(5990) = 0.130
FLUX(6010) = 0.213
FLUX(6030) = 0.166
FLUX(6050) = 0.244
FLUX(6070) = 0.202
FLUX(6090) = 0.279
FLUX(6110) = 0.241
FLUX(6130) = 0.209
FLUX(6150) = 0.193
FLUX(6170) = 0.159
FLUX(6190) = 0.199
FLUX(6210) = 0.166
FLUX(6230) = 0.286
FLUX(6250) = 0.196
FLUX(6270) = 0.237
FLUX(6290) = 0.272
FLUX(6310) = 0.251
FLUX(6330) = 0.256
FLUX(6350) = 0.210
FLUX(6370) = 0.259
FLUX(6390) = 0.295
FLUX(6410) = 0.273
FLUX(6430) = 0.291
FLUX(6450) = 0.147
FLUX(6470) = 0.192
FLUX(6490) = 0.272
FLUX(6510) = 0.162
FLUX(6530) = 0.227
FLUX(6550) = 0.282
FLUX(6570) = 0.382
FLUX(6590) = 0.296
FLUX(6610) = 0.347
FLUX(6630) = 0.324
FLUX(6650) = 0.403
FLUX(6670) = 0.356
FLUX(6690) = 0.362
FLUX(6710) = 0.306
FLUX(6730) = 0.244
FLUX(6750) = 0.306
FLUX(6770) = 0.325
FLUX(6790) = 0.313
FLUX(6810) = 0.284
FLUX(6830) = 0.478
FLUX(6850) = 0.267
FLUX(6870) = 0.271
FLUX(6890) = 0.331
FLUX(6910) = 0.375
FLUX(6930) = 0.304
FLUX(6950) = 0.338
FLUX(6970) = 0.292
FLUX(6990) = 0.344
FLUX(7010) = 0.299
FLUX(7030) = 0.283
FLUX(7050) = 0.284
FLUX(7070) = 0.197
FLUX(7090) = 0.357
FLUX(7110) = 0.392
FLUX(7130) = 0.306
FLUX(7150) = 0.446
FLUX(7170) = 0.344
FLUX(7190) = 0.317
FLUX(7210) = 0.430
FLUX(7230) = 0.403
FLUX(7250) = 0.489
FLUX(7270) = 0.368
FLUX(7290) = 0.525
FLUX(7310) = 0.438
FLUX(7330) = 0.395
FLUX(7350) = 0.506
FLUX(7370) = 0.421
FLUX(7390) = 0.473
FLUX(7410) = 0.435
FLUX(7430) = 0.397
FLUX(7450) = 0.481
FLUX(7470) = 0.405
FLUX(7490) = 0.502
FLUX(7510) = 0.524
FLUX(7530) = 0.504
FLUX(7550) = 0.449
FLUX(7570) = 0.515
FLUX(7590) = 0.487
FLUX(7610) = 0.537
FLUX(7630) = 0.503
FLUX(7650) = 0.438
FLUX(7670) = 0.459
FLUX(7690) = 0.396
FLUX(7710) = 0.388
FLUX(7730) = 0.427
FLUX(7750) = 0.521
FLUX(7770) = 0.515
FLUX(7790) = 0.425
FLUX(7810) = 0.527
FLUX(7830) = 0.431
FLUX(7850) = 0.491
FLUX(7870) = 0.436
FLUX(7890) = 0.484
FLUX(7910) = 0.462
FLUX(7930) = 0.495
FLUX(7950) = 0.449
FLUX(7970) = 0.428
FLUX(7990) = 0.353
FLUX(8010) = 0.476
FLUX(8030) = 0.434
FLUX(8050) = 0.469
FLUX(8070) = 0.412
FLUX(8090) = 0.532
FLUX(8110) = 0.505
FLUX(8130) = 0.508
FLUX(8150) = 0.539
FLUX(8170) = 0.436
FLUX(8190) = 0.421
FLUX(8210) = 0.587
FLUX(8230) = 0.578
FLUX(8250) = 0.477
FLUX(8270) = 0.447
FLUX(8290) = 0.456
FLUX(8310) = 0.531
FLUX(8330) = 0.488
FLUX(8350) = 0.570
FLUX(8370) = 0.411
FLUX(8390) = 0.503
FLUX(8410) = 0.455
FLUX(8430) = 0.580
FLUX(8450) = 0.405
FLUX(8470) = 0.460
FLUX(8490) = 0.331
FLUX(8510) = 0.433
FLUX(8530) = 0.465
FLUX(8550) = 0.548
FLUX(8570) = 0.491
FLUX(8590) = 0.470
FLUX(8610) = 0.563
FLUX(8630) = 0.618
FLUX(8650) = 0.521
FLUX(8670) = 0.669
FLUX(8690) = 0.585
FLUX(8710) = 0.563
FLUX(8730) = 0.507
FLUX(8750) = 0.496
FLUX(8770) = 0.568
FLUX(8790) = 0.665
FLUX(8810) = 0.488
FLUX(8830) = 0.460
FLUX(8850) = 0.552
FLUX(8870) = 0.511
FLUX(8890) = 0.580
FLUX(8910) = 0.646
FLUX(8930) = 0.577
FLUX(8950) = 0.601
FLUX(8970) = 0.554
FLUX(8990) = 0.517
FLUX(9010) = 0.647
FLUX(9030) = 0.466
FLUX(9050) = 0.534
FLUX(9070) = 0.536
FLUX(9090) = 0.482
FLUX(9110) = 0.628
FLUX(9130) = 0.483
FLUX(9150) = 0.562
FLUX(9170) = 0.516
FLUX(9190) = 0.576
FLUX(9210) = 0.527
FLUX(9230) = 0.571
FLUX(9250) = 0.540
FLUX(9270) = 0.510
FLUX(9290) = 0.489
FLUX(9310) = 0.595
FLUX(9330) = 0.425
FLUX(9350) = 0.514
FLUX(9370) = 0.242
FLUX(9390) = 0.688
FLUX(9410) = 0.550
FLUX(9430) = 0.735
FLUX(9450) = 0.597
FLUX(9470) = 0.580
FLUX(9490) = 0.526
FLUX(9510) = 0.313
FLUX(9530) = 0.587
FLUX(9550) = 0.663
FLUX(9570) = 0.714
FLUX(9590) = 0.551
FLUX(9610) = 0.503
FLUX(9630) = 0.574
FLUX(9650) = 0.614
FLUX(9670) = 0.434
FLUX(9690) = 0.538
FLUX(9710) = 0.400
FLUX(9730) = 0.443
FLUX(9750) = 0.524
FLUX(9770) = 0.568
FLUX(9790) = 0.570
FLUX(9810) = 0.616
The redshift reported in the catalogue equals 0.64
